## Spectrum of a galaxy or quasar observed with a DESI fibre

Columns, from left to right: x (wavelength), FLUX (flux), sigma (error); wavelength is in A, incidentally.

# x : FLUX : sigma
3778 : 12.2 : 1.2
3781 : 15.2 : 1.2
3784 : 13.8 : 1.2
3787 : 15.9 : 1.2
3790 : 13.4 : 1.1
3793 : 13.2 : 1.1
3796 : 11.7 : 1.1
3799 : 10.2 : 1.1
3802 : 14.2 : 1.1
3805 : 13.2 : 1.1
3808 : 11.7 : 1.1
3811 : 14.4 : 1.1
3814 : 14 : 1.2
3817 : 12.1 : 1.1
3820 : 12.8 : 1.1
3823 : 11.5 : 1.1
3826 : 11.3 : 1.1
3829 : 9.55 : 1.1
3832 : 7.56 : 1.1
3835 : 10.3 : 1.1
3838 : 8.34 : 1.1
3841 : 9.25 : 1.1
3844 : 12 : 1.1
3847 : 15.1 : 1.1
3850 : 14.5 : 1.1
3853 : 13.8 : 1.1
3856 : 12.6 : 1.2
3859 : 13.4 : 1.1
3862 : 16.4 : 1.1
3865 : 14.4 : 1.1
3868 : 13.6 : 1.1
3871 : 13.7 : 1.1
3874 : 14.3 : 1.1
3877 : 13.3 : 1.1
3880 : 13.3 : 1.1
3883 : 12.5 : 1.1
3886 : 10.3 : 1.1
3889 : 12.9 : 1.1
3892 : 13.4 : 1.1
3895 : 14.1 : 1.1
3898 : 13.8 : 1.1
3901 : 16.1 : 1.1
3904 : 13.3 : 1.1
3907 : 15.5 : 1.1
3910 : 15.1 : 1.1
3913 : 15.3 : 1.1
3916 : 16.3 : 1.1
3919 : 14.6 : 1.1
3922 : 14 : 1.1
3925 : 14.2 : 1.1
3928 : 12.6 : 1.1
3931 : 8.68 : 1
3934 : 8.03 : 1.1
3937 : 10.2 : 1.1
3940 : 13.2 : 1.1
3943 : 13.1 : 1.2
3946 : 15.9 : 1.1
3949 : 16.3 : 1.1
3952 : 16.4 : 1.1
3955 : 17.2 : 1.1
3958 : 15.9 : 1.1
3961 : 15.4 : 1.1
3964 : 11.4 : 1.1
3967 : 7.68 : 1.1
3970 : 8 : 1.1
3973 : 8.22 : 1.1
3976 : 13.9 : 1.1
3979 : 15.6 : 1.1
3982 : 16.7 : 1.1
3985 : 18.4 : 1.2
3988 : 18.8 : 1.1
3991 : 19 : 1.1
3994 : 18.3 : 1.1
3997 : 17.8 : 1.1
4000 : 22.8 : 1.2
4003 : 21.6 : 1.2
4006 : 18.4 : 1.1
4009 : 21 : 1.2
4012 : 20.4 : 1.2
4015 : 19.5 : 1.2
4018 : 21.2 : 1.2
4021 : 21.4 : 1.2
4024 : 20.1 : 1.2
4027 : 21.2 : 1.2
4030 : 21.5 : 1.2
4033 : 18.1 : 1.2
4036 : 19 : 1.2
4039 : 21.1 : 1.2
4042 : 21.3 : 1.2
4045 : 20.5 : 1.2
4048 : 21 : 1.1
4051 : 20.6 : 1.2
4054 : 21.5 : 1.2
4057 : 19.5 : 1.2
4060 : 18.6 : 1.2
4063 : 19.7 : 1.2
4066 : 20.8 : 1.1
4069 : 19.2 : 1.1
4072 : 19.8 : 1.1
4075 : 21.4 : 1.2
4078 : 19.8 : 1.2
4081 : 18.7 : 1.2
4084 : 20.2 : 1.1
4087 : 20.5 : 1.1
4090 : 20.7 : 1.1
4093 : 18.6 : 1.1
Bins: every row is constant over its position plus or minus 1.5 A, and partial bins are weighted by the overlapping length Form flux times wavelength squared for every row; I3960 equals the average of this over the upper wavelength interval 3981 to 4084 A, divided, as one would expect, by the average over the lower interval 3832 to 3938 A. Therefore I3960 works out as 1.6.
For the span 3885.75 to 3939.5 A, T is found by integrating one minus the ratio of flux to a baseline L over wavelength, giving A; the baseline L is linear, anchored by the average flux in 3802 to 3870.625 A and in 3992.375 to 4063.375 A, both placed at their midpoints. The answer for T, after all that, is 7.50 A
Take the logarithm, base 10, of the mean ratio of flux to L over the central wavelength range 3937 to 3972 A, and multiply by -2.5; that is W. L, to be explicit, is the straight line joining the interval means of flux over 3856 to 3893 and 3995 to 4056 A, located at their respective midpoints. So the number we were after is 0.26 mag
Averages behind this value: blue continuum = 13.4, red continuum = 20.5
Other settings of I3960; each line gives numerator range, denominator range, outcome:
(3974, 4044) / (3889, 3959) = 1.44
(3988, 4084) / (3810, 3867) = 1.81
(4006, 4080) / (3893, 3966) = 1.54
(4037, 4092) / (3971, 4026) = 1.13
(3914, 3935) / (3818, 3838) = 1.30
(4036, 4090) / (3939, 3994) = 1.45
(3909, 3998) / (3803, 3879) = 1.20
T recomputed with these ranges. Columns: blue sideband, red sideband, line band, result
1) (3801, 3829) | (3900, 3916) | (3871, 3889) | 1.92 A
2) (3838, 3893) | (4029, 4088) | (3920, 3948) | 5.89 A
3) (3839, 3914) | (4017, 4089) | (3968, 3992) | 4.10 A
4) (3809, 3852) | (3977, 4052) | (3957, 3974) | 6.30 A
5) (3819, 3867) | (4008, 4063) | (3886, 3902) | 0.71 A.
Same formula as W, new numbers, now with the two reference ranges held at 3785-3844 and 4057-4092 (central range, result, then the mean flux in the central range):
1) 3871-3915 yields 0.036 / 13.8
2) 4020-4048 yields -0.102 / 20.5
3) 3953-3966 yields 0.110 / 14.7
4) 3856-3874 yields -0.059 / 14.2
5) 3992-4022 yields -0.136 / 20.2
